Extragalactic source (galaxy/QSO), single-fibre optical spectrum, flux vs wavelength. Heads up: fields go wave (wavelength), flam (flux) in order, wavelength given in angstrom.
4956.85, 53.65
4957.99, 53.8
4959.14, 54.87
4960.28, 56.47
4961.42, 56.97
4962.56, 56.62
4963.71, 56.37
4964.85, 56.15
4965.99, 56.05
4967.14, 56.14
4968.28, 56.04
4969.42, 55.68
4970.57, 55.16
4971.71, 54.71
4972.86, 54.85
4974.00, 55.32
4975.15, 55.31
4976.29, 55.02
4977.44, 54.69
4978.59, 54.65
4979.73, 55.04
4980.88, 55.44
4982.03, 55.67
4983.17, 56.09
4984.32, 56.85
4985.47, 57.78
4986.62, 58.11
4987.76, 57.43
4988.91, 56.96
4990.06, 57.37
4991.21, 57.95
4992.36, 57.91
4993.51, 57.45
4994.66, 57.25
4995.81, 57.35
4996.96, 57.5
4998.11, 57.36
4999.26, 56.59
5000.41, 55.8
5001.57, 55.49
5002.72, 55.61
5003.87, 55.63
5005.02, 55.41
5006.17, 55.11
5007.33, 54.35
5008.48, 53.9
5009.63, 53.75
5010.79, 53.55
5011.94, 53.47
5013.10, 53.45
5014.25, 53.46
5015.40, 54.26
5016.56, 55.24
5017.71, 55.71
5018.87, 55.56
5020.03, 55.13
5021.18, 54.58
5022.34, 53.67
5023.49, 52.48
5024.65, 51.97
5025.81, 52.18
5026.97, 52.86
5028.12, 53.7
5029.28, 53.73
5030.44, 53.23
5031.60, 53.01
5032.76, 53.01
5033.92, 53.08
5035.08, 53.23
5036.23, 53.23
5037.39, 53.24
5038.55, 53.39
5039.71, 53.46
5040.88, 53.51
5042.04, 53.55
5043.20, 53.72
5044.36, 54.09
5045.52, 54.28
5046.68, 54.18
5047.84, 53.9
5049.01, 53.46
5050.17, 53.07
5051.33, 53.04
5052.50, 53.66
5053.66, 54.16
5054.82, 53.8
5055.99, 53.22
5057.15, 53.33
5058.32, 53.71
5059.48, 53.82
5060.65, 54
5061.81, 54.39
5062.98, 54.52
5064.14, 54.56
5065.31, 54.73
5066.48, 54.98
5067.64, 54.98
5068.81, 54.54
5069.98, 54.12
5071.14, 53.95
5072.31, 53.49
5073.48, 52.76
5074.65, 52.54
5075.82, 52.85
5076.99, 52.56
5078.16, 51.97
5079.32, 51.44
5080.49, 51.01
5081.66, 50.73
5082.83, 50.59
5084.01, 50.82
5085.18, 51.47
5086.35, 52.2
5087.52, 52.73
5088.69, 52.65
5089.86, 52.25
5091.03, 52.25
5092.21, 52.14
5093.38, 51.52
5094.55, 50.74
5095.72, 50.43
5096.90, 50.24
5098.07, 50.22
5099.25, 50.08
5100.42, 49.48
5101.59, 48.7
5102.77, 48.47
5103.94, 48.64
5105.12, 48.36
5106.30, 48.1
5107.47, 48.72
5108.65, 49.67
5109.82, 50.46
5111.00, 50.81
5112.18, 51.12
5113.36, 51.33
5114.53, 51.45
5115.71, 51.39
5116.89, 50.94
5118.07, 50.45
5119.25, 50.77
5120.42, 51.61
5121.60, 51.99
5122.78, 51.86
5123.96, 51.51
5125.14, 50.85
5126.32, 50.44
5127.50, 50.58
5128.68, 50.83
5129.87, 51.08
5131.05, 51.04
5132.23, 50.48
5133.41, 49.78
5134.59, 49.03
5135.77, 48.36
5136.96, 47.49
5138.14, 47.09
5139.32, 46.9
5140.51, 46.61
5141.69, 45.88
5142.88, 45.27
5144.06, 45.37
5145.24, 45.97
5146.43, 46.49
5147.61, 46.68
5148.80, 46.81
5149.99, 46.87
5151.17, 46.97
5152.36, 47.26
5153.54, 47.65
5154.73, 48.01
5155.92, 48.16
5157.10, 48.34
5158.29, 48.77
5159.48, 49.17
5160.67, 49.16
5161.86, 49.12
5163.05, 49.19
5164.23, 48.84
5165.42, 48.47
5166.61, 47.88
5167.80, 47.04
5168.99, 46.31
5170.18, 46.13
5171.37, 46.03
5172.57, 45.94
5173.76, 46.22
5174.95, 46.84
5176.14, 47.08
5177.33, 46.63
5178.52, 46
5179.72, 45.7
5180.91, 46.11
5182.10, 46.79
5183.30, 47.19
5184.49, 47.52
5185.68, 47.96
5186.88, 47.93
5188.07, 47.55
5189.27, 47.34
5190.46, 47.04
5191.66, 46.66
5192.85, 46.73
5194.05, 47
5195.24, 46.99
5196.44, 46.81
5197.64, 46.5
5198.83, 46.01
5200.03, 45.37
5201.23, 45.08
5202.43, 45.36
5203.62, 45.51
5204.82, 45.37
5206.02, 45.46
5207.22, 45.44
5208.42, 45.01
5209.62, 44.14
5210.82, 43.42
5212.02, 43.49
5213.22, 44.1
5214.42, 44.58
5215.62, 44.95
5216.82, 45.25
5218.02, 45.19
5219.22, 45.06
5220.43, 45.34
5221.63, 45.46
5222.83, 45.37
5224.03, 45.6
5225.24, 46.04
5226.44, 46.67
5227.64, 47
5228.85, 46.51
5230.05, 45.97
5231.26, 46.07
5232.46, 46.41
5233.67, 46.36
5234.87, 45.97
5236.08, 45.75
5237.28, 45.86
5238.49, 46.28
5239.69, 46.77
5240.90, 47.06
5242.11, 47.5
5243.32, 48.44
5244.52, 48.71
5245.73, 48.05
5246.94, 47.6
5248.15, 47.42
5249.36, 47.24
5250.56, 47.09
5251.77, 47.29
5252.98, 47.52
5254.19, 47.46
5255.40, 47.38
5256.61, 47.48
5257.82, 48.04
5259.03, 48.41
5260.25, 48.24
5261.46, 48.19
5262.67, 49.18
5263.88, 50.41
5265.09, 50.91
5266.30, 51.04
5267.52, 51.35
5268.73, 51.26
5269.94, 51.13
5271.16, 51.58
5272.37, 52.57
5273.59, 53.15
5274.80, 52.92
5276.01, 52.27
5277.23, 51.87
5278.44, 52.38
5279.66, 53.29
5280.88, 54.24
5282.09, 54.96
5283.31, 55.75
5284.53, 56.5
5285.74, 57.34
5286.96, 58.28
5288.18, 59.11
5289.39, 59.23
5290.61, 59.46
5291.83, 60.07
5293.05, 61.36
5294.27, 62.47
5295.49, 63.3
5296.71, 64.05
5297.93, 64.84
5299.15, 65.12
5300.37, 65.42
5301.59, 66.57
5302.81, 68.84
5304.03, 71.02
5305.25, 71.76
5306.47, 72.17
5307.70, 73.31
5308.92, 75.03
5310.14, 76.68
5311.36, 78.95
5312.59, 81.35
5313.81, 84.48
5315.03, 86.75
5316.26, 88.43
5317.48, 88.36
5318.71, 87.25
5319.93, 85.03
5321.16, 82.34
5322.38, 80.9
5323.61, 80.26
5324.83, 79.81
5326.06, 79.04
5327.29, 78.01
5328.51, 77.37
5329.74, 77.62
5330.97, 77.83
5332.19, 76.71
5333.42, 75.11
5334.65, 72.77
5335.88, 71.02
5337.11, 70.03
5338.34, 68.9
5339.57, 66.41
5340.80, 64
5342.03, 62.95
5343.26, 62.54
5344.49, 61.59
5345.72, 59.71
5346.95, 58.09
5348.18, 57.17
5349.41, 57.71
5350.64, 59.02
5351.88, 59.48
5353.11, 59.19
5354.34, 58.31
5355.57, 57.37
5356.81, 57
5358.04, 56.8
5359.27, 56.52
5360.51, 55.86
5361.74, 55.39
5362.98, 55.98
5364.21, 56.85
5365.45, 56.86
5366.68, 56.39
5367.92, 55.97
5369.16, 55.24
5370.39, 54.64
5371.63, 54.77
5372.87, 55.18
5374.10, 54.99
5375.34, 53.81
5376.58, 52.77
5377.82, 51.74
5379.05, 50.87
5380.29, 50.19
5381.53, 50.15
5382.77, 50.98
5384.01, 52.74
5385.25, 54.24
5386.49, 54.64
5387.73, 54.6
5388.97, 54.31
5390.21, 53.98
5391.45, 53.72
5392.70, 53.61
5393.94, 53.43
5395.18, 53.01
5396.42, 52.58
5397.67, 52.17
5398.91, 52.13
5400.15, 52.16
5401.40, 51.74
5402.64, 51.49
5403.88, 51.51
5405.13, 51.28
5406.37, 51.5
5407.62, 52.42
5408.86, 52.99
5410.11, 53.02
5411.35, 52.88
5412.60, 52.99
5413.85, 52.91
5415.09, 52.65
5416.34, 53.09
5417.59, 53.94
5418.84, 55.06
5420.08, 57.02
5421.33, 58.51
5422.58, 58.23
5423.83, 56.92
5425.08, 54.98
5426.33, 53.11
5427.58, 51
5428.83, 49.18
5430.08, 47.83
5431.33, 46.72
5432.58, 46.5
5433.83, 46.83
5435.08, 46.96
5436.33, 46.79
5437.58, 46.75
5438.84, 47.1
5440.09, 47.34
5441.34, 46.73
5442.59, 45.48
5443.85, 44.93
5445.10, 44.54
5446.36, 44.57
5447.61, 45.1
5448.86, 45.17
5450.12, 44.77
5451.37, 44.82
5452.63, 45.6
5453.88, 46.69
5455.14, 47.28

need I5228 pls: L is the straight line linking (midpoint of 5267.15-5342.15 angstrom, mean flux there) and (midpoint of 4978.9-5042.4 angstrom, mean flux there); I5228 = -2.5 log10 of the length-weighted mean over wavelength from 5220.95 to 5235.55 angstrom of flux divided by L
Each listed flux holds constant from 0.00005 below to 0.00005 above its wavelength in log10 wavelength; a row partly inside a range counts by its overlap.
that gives 0.363 mag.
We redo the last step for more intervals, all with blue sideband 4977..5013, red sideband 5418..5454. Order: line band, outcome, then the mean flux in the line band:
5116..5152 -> 0.10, 48.9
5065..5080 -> 0.03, 53.4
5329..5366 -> -0.24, 62.9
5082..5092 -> 0.06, 51.8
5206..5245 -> 0.14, 45.8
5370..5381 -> -0.07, 53.2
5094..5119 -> 0.09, 50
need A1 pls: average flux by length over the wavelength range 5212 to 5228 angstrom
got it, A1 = 45.3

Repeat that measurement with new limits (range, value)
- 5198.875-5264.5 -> 46.4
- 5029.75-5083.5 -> 53.4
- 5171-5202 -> 46.6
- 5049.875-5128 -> 51.8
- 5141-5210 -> 46.8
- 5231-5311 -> 54.7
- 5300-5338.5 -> 77.3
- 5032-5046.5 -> 53.5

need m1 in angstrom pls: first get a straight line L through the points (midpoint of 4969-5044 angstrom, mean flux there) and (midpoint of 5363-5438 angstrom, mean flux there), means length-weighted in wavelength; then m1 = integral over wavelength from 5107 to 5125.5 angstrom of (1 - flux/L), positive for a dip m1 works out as 1.2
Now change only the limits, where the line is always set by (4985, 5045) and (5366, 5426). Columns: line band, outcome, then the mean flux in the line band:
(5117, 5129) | 0.7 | 51.1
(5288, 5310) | -5.0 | 66.1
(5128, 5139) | 1.0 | 49.4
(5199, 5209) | 1.6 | 45.3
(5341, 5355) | -1.6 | 59.8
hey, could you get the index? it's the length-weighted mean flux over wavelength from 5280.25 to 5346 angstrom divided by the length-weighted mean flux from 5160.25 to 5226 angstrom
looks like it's 1.5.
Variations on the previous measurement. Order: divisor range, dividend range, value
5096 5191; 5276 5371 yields 1.36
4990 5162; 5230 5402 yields 1.14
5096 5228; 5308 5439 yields 1.26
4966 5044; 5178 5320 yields 0.97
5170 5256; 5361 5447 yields 1.13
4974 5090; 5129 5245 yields 0.86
